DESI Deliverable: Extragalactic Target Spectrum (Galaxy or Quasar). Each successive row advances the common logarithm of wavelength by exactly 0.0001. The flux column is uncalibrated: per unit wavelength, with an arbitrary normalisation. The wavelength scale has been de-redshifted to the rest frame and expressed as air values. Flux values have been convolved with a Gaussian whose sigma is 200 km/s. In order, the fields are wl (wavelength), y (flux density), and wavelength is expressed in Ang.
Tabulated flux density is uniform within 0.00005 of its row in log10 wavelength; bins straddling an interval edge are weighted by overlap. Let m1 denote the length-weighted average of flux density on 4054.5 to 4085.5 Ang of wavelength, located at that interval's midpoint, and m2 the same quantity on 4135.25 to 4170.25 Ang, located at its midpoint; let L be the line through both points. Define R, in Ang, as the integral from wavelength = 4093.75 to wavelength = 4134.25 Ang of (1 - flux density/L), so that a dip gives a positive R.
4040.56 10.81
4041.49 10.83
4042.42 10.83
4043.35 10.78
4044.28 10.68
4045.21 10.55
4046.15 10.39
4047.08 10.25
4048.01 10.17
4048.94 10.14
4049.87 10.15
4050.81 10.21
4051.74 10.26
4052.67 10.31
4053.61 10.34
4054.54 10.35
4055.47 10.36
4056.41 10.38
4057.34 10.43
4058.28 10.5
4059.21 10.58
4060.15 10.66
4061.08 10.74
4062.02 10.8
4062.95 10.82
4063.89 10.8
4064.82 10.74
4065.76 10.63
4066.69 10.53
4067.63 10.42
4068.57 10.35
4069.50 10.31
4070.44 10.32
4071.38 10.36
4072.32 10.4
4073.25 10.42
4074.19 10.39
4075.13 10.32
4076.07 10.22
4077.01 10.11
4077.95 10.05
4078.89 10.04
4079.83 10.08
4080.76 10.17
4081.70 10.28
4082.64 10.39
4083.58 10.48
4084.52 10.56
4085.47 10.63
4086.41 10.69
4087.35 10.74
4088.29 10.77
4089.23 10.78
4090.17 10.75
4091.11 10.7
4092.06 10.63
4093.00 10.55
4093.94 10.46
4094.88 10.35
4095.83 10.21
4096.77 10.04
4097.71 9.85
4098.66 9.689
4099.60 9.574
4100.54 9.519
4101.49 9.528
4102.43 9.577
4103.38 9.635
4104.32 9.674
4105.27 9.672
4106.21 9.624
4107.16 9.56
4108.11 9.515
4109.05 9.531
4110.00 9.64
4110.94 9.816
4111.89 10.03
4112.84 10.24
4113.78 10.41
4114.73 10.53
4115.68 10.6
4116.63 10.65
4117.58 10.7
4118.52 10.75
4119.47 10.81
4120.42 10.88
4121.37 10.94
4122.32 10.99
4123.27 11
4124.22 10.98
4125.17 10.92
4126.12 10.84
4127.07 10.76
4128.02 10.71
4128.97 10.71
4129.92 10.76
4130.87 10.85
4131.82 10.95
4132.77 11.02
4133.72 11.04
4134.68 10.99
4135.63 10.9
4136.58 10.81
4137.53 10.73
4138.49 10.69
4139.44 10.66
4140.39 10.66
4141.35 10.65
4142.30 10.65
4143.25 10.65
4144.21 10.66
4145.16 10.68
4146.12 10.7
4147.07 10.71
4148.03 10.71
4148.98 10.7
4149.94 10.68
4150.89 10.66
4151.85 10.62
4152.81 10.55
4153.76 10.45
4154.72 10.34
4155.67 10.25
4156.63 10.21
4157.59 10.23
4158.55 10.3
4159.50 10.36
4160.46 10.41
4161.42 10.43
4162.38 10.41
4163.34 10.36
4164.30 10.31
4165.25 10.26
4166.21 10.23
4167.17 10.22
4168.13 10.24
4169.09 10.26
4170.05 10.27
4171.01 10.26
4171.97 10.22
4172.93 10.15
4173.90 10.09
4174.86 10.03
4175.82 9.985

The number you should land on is 0.6 Ang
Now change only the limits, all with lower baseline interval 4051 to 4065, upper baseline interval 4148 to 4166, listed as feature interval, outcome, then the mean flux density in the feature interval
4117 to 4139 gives -0.8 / 10.9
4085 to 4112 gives 1.1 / 10.1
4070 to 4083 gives 0.3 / 10.3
